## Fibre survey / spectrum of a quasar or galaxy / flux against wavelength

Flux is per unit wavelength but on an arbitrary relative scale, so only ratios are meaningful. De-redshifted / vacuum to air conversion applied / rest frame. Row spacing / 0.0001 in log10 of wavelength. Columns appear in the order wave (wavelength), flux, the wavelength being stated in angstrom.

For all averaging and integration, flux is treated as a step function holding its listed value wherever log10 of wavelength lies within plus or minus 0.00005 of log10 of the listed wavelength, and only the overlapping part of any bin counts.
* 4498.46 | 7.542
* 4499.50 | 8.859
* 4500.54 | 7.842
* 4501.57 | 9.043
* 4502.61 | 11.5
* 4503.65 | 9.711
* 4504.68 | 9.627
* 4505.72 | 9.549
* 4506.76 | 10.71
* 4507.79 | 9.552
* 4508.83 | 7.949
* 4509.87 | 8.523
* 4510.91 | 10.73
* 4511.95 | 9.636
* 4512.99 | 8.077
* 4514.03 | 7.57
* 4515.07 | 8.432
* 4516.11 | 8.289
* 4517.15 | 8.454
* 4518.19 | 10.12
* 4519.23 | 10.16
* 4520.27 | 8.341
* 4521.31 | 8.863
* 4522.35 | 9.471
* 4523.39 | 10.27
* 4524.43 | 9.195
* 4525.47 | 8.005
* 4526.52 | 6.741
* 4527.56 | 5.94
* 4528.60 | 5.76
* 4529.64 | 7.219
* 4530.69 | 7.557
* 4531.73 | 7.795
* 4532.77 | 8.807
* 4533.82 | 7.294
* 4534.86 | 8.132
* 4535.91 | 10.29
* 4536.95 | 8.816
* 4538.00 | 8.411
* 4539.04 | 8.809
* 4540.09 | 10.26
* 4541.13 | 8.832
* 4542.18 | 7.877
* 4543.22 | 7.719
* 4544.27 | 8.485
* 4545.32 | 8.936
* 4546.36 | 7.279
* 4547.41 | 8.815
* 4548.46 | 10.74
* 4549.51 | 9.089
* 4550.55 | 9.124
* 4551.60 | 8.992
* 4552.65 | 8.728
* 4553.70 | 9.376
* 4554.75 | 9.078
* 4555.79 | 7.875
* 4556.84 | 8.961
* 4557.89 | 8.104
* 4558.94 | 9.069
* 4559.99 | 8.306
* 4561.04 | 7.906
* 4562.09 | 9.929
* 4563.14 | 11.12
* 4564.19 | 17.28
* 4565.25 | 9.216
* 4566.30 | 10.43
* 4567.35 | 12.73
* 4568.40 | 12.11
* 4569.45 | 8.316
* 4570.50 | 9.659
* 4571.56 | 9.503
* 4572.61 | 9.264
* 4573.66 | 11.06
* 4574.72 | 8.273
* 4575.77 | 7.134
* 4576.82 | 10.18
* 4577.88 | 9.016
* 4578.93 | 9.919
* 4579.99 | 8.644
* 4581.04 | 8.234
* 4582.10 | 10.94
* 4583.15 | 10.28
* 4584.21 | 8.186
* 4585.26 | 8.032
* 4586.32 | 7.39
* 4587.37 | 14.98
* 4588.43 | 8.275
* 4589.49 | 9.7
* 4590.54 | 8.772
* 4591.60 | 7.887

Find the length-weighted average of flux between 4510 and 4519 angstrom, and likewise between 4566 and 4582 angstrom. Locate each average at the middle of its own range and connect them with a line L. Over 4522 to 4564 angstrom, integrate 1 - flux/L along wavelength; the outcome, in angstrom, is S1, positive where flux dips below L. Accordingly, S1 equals 2.9 angstrom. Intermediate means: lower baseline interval 8.93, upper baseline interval 9.65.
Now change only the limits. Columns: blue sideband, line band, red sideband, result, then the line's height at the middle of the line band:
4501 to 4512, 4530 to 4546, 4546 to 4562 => 1.0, 9.1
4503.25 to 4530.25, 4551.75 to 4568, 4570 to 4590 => -1.2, 9.18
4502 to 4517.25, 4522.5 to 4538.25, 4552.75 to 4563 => 1.8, 9.06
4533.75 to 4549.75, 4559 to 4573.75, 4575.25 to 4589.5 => -2.1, 9.11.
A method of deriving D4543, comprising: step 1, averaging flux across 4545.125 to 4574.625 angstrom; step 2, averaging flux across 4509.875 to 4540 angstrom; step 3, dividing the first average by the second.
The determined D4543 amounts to 1.14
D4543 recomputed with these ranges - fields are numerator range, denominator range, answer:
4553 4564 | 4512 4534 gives 1.12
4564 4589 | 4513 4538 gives 1.18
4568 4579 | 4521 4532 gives 1.20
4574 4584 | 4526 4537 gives 1.20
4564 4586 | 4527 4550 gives 1.18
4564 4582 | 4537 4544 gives 1.15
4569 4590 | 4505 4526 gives 1.03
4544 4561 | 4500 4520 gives 0.95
